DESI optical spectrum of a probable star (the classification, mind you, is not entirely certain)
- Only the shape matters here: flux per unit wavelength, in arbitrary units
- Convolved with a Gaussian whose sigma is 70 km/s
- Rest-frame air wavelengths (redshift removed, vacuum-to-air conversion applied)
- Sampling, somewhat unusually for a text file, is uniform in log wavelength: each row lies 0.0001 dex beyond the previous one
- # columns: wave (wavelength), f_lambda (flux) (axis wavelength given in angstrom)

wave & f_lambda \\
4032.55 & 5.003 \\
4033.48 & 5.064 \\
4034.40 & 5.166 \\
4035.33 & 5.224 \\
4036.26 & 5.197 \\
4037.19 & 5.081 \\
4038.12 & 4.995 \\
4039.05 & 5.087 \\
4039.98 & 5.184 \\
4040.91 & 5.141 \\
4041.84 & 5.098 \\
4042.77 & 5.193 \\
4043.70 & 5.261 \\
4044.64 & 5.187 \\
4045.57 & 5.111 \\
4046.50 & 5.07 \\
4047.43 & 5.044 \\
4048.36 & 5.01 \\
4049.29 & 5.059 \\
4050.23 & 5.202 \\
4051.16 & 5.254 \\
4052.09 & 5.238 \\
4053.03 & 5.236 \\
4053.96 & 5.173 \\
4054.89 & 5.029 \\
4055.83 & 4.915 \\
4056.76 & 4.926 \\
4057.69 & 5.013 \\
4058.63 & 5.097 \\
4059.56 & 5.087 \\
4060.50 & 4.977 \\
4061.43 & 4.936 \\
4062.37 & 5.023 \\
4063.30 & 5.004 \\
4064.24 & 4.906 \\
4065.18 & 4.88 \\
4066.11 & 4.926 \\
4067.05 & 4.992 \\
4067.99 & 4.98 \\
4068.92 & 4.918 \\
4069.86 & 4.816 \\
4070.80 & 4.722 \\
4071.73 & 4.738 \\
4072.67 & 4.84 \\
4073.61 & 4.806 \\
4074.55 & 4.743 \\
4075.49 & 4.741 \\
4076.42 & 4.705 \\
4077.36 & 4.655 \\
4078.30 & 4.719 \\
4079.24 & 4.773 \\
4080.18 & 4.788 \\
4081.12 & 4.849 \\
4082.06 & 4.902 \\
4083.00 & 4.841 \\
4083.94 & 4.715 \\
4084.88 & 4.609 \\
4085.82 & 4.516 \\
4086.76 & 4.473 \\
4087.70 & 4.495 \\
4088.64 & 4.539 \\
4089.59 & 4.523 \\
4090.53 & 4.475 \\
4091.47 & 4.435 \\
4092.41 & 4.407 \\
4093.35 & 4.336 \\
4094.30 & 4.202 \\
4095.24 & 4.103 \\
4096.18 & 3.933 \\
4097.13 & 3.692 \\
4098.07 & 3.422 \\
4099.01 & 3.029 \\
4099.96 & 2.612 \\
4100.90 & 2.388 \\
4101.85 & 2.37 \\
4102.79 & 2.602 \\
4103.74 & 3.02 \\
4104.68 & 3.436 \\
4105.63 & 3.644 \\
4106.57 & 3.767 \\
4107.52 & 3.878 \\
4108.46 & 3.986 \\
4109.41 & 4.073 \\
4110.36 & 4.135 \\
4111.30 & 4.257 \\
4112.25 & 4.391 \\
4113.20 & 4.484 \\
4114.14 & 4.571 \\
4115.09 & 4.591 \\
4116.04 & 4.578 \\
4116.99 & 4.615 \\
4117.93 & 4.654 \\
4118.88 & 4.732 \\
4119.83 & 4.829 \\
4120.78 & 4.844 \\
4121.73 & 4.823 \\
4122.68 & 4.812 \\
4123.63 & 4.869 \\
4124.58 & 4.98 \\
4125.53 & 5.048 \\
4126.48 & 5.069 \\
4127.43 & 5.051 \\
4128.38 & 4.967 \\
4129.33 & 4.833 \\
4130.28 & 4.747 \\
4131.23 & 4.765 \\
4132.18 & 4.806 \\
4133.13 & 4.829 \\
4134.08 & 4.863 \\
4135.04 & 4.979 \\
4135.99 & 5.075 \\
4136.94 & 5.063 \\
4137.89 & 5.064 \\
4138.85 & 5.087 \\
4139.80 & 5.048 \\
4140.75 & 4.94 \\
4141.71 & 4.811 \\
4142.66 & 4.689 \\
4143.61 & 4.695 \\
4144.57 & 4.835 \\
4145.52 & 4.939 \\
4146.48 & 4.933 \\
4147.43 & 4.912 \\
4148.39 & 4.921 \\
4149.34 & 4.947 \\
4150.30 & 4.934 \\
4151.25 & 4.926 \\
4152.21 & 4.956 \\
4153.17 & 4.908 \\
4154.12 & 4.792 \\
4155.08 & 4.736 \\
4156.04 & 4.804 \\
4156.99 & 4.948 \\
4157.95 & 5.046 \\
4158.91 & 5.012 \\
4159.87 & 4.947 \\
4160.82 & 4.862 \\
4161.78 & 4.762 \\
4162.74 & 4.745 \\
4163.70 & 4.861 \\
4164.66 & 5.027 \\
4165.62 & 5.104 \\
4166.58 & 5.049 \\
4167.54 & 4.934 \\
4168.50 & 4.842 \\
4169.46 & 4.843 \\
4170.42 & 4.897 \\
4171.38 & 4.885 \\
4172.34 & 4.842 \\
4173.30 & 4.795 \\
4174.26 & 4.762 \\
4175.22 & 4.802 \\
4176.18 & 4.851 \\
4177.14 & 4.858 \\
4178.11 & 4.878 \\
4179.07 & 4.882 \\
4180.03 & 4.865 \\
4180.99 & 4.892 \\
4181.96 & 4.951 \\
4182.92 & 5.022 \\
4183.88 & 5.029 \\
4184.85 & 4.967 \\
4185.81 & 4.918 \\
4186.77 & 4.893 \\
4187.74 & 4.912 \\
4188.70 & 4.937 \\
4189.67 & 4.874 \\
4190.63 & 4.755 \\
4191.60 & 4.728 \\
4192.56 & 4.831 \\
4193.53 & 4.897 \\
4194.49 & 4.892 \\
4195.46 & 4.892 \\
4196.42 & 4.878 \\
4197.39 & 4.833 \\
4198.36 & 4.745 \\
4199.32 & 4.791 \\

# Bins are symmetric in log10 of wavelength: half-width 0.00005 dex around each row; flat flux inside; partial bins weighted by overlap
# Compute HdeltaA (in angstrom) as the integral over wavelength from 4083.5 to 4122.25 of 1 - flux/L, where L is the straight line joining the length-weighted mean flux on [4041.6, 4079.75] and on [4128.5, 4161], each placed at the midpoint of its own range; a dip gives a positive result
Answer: 6.7 angstrom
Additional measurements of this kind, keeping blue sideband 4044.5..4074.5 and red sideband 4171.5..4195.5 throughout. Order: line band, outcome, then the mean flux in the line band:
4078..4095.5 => 1.42 angstrom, 4.57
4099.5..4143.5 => 4.49 angstrom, 4.43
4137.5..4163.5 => 0.07 angstrom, 4.89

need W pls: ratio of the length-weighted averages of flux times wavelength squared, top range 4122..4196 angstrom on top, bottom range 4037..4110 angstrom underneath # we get 1.12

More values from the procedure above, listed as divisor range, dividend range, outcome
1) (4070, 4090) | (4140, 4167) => 1.08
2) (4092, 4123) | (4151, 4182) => 1.26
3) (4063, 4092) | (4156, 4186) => 1.08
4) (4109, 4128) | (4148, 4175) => 1.07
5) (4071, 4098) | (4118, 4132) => 1.10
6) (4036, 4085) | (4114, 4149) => 1.01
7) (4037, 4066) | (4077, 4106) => 0.81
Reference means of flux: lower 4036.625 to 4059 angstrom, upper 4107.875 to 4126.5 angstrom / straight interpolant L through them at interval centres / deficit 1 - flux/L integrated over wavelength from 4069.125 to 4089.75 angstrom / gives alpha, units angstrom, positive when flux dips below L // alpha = 0.7 angstrom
